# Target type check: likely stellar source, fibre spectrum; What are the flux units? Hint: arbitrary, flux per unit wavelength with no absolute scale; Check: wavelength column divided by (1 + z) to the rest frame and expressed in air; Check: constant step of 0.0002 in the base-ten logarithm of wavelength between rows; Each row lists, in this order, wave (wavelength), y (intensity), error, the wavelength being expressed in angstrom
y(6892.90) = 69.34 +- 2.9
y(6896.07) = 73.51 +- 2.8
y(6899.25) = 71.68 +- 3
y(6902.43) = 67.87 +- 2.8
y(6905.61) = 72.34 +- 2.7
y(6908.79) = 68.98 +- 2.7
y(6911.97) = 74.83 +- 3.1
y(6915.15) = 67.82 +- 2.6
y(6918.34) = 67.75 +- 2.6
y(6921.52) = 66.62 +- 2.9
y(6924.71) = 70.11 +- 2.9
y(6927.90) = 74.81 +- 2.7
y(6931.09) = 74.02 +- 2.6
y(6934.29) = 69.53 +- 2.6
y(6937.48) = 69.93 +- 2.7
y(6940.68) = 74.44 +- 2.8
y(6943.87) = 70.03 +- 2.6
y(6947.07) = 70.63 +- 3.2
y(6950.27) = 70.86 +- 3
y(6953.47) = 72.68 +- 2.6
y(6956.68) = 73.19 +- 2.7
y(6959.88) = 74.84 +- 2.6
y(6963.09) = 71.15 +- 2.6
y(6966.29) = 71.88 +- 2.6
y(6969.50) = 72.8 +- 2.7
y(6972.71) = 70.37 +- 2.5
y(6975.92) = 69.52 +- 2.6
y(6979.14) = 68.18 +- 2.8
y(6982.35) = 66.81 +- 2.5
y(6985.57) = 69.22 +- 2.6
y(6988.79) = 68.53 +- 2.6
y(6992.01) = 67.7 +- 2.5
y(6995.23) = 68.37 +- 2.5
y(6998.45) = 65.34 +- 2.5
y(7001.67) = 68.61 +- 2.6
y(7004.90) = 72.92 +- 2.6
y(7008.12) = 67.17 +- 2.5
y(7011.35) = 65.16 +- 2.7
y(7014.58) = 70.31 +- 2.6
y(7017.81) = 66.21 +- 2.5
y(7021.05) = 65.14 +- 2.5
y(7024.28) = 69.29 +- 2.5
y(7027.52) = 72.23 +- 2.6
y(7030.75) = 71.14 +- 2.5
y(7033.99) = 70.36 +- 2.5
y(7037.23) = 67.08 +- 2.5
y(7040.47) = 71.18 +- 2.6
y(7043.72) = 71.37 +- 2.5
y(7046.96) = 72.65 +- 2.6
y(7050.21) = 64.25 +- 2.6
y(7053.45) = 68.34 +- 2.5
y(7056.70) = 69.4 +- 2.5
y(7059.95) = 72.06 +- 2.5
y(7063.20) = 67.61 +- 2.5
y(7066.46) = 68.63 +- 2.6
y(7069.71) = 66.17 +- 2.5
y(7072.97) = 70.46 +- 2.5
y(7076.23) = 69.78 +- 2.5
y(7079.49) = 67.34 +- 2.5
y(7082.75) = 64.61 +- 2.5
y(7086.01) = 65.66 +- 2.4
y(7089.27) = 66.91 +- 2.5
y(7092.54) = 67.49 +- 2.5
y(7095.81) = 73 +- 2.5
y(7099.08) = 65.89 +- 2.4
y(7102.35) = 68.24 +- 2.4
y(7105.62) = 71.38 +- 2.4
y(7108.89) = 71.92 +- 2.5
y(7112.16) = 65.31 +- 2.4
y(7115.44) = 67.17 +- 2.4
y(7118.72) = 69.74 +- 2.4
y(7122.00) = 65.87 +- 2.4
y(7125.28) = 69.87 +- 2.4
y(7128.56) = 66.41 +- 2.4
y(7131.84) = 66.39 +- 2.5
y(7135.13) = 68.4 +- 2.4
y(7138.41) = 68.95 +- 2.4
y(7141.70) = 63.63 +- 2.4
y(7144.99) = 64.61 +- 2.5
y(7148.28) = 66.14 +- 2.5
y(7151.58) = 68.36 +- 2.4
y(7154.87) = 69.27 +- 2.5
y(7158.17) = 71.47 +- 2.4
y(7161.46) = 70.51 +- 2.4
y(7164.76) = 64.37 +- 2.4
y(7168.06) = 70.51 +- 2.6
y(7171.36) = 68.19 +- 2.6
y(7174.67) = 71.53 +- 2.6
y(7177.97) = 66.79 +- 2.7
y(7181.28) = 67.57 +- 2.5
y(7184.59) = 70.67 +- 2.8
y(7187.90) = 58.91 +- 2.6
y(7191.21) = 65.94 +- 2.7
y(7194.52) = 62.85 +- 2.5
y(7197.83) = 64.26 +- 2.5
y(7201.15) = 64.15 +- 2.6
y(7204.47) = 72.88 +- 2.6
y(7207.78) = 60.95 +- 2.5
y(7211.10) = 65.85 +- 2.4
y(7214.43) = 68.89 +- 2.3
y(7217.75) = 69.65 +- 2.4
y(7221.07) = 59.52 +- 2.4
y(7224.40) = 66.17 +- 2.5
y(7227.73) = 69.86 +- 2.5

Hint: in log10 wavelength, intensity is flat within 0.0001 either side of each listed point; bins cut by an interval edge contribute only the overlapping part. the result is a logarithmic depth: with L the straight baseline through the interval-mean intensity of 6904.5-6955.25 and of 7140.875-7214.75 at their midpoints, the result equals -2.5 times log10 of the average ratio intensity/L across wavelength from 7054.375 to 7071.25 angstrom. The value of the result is 0.00 mag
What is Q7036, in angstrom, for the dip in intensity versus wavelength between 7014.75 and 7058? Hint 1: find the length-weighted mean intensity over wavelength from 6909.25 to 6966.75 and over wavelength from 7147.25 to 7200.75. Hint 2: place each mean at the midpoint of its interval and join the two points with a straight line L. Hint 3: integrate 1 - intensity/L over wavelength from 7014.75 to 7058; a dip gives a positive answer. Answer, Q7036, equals 0.3 angstrom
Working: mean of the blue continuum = 71.3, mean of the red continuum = 67.3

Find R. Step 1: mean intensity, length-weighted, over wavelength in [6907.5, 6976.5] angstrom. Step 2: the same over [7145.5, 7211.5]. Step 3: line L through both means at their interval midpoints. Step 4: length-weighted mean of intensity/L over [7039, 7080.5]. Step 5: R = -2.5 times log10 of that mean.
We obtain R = 0.00 mag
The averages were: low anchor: 71.3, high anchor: 67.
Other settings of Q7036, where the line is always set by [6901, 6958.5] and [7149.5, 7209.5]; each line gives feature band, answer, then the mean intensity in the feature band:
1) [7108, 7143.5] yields 0.25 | 67.5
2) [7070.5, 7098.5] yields 0.24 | 68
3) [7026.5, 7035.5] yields -0.23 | 71.2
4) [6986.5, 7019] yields 0.82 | 68.1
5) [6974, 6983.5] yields 0.26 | 68.3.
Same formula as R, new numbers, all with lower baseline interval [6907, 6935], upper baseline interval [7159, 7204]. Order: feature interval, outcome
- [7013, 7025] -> 0.02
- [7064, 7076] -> 0.00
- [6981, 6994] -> 0.02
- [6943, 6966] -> -0.03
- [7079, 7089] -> 0.04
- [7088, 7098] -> -0.01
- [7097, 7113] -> -0.01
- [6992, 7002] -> 0.03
